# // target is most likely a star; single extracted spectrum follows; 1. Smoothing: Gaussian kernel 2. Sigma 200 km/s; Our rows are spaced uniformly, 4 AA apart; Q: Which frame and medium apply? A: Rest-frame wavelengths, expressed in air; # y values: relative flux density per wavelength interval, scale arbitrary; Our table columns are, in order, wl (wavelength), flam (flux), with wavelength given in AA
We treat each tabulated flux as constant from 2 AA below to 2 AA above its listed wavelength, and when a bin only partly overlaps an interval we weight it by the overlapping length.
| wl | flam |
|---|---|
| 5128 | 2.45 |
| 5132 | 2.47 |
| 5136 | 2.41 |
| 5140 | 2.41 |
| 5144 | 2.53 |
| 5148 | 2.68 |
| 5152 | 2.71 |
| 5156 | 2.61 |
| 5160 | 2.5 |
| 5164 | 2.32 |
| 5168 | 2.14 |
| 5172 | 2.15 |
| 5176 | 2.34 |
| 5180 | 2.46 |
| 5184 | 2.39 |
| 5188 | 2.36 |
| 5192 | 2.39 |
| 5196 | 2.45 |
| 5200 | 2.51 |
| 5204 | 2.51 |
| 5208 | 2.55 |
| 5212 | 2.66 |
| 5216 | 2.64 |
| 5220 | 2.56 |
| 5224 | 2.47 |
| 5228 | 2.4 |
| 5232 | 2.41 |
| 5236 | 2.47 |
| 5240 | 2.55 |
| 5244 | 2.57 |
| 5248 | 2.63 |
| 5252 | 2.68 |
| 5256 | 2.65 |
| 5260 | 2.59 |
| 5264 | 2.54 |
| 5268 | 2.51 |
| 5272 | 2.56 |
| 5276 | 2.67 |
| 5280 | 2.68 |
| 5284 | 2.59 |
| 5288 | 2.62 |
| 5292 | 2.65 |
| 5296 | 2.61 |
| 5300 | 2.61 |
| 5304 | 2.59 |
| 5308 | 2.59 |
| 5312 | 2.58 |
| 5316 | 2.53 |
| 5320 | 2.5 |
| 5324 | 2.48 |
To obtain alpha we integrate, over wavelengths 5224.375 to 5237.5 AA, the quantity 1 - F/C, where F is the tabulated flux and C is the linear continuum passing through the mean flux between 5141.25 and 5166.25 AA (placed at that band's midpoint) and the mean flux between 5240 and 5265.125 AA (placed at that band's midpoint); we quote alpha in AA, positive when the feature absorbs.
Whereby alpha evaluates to 0.83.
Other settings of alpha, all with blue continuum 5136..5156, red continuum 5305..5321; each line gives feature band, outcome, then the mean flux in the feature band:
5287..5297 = -0.3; 2.63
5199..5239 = 0.7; 2.52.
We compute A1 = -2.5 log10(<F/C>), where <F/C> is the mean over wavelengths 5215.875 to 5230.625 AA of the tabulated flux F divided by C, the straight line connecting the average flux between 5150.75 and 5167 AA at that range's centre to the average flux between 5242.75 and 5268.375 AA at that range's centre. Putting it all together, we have 0.030 mag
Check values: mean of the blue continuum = 2.5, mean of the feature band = 2.5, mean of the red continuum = 2.6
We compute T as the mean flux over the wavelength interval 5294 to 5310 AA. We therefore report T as 2.6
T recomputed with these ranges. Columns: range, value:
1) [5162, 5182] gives 2.28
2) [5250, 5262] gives 2.64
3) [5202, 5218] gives 2.59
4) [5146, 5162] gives 2.62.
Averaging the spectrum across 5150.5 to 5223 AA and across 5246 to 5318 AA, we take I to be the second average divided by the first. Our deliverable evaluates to 1.06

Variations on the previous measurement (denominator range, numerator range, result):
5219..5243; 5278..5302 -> 1.06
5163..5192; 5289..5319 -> 1.12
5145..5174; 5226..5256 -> 1.04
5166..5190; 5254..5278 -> 1.12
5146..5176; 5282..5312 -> 1.07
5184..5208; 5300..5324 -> 1.04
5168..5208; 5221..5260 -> 1.06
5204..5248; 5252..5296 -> 1.03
